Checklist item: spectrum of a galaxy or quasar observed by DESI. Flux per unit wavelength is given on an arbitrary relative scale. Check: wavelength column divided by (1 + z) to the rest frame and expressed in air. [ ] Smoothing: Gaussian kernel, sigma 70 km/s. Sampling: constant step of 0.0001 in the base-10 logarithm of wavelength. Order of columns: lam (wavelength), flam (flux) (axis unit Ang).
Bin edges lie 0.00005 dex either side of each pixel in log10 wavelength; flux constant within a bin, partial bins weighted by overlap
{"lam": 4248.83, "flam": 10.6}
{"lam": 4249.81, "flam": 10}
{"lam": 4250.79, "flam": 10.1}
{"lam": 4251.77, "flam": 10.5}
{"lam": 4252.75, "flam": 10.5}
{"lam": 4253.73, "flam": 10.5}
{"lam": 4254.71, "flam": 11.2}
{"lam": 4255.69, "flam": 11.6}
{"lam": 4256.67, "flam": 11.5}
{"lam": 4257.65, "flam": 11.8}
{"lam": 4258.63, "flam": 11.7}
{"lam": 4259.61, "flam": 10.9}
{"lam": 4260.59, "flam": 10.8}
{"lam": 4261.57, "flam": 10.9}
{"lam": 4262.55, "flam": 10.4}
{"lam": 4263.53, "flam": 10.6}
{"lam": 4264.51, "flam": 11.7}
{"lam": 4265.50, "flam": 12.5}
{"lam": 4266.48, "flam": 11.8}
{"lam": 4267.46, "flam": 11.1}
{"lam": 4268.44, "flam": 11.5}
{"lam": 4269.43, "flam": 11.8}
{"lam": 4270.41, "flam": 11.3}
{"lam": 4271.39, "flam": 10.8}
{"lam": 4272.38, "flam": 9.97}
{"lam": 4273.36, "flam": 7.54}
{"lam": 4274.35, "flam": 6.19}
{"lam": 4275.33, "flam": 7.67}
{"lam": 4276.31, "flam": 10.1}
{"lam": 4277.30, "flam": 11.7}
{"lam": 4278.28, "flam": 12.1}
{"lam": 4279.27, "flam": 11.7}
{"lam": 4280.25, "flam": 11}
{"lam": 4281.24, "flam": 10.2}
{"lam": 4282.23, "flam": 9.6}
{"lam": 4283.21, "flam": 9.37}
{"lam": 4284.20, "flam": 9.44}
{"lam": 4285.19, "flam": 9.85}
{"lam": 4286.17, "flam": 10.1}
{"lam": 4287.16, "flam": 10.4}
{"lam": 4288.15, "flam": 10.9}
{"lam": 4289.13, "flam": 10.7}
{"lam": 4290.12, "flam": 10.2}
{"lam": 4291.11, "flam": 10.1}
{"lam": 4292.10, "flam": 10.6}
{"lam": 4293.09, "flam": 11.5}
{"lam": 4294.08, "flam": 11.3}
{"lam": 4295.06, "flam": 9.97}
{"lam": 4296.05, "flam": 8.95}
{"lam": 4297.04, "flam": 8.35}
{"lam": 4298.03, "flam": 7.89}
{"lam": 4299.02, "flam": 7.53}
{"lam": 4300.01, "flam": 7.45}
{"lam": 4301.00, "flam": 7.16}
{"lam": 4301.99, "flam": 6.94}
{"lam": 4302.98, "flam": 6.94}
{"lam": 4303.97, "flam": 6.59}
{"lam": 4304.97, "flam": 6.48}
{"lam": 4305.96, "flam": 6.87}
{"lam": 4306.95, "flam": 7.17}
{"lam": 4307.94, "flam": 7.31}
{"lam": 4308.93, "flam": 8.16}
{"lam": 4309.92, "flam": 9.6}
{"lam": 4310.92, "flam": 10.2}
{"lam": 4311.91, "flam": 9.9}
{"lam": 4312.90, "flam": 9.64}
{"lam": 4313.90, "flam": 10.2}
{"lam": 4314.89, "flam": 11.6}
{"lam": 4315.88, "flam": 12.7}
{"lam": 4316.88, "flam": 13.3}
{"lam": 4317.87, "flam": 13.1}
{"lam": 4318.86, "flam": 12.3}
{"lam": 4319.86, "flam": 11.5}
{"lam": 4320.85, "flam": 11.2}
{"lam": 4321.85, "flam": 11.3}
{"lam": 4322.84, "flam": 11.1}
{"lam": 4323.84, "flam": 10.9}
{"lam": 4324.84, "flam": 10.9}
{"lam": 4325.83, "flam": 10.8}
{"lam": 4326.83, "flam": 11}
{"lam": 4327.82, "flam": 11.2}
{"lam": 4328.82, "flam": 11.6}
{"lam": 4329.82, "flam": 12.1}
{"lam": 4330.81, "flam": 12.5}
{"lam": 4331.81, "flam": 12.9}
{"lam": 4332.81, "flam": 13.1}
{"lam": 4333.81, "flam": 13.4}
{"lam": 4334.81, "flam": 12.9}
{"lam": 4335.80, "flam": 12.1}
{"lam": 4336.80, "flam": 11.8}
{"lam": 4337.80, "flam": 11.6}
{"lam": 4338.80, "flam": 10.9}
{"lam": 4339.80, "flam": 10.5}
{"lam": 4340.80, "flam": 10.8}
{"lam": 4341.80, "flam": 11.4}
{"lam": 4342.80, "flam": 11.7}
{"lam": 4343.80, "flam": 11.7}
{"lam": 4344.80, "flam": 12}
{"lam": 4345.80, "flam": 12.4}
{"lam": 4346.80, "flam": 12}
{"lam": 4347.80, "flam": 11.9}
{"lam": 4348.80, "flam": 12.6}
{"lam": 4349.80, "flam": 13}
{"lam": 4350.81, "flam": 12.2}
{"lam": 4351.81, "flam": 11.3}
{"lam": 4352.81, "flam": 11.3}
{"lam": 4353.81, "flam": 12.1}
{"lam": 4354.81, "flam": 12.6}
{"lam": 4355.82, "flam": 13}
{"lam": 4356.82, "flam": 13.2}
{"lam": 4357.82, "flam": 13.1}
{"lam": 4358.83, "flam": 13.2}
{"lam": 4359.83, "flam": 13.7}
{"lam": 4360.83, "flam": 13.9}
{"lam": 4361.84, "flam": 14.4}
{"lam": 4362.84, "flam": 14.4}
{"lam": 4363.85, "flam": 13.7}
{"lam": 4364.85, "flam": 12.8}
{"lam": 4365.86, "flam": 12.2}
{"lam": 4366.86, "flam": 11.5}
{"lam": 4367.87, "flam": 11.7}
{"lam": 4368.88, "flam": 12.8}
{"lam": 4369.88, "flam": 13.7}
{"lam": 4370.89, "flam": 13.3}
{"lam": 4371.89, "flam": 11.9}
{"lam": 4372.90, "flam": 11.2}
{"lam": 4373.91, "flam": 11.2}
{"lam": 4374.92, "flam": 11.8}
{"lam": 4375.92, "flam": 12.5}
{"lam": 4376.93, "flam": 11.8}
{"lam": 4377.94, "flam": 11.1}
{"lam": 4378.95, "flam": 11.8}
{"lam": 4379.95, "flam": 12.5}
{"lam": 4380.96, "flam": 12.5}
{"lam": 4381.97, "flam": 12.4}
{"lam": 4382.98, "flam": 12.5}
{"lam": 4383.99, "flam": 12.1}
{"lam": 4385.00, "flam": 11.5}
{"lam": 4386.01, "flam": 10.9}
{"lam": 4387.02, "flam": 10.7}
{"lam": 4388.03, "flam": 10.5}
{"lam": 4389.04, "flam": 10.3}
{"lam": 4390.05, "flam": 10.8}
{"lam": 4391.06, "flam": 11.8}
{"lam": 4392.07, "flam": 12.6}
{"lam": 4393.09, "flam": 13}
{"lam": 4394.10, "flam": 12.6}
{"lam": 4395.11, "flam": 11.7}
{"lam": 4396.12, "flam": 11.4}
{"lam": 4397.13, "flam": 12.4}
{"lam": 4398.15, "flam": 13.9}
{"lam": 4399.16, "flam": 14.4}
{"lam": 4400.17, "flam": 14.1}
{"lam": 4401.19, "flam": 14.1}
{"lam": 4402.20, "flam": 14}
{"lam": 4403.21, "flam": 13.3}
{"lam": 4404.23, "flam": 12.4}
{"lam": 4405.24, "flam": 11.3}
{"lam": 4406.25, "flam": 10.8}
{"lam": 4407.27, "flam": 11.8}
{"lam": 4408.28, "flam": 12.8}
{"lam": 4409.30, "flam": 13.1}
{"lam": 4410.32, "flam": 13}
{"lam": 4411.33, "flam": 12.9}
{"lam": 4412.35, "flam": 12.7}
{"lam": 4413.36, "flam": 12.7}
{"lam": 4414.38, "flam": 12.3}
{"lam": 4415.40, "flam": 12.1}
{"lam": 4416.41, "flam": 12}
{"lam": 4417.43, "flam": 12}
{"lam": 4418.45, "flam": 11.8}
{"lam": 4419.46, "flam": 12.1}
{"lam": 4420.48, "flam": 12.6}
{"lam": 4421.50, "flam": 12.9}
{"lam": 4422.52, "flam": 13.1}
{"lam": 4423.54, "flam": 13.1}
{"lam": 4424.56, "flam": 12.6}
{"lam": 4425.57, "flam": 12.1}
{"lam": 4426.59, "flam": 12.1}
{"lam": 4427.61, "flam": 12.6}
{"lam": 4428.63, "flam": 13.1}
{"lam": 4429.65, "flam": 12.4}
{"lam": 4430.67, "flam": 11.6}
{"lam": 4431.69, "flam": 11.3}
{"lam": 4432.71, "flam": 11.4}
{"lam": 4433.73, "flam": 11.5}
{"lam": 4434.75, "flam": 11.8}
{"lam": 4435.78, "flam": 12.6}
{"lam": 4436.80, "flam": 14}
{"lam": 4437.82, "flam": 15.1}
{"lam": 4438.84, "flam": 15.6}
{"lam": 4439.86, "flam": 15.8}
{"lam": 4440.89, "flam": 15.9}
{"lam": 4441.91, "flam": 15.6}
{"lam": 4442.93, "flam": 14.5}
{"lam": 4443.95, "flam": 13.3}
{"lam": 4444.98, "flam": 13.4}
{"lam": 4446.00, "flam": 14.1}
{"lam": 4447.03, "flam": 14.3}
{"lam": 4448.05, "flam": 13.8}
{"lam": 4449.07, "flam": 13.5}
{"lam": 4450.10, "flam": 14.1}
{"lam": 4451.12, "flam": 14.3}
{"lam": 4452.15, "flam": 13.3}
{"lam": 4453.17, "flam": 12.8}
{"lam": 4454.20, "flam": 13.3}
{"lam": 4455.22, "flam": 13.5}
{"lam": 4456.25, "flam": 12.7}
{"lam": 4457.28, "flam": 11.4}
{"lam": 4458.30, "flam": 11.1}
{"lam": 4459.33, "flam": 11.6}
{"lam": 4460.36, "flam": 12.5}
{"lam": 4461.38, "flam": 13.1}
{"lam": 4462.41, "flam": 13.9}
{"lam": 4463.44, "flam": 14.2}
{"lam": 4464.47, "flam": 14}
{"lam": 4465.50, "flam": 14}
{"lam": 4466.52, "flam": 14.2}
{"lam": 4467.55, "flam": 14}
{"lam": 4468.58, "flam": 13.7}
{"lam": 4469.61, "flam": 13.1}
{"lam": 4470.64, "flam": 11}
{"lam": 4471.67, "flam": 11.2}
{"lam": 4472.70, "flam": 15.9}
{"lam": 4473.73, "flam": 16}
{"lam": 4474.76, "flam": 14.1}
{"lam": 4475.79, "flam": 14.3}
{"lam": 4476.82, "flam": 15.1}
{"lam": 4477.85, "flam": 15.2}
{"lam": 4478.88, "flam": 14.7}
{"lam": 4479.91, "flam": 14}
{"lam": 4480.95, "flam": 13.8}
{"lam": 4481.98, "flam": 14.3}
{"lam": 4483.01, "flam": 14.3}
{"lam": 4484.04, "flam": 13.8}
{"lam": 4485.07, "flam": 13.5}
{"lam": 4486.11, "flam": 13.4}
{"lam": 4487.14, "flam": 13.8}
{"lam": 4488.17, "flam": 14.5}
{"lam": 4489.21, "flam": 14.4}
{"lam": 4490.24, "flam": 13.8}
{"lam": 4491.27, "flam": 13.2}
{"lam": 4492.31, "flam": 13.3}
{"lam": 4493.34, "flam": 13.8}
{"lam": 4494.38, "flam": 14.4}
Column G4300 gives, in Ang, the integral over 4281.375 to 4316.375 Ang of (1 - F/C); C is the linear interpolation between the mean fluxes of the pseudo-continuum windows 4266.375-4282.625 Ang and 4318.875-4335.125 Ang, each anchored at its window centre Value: 5.7 Ang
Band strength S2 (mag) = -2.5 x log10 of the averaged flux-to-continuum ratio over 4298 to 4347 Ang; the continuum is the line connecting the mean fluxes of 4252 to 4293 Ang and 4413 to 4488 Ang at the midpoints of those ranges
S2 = 0.08 mag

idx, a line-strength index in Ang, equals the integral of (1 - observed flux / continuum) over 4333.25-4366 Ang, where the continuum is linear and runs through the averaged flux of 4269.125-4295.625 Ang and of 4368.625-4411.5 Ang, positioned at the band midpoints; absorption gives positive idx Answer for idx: -2.6 Ang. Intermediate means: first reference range 10.2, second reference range 12.3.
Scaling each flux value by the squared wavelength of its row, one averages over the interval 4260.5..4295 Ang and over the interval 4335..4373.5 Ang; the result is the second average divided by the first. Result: 1.2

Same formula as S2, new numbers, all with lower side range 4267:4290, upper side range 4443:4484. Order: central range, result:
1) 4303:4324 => 0.10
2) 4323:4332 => -0.03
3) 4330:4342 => -0.07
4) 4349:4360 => -0.09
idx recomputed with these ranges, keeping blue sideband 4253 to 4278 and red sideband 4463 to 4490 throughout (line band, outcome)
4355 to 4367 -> -1.1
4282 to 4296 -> 1.0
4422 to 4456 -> 0.2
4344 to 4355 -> -0.1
